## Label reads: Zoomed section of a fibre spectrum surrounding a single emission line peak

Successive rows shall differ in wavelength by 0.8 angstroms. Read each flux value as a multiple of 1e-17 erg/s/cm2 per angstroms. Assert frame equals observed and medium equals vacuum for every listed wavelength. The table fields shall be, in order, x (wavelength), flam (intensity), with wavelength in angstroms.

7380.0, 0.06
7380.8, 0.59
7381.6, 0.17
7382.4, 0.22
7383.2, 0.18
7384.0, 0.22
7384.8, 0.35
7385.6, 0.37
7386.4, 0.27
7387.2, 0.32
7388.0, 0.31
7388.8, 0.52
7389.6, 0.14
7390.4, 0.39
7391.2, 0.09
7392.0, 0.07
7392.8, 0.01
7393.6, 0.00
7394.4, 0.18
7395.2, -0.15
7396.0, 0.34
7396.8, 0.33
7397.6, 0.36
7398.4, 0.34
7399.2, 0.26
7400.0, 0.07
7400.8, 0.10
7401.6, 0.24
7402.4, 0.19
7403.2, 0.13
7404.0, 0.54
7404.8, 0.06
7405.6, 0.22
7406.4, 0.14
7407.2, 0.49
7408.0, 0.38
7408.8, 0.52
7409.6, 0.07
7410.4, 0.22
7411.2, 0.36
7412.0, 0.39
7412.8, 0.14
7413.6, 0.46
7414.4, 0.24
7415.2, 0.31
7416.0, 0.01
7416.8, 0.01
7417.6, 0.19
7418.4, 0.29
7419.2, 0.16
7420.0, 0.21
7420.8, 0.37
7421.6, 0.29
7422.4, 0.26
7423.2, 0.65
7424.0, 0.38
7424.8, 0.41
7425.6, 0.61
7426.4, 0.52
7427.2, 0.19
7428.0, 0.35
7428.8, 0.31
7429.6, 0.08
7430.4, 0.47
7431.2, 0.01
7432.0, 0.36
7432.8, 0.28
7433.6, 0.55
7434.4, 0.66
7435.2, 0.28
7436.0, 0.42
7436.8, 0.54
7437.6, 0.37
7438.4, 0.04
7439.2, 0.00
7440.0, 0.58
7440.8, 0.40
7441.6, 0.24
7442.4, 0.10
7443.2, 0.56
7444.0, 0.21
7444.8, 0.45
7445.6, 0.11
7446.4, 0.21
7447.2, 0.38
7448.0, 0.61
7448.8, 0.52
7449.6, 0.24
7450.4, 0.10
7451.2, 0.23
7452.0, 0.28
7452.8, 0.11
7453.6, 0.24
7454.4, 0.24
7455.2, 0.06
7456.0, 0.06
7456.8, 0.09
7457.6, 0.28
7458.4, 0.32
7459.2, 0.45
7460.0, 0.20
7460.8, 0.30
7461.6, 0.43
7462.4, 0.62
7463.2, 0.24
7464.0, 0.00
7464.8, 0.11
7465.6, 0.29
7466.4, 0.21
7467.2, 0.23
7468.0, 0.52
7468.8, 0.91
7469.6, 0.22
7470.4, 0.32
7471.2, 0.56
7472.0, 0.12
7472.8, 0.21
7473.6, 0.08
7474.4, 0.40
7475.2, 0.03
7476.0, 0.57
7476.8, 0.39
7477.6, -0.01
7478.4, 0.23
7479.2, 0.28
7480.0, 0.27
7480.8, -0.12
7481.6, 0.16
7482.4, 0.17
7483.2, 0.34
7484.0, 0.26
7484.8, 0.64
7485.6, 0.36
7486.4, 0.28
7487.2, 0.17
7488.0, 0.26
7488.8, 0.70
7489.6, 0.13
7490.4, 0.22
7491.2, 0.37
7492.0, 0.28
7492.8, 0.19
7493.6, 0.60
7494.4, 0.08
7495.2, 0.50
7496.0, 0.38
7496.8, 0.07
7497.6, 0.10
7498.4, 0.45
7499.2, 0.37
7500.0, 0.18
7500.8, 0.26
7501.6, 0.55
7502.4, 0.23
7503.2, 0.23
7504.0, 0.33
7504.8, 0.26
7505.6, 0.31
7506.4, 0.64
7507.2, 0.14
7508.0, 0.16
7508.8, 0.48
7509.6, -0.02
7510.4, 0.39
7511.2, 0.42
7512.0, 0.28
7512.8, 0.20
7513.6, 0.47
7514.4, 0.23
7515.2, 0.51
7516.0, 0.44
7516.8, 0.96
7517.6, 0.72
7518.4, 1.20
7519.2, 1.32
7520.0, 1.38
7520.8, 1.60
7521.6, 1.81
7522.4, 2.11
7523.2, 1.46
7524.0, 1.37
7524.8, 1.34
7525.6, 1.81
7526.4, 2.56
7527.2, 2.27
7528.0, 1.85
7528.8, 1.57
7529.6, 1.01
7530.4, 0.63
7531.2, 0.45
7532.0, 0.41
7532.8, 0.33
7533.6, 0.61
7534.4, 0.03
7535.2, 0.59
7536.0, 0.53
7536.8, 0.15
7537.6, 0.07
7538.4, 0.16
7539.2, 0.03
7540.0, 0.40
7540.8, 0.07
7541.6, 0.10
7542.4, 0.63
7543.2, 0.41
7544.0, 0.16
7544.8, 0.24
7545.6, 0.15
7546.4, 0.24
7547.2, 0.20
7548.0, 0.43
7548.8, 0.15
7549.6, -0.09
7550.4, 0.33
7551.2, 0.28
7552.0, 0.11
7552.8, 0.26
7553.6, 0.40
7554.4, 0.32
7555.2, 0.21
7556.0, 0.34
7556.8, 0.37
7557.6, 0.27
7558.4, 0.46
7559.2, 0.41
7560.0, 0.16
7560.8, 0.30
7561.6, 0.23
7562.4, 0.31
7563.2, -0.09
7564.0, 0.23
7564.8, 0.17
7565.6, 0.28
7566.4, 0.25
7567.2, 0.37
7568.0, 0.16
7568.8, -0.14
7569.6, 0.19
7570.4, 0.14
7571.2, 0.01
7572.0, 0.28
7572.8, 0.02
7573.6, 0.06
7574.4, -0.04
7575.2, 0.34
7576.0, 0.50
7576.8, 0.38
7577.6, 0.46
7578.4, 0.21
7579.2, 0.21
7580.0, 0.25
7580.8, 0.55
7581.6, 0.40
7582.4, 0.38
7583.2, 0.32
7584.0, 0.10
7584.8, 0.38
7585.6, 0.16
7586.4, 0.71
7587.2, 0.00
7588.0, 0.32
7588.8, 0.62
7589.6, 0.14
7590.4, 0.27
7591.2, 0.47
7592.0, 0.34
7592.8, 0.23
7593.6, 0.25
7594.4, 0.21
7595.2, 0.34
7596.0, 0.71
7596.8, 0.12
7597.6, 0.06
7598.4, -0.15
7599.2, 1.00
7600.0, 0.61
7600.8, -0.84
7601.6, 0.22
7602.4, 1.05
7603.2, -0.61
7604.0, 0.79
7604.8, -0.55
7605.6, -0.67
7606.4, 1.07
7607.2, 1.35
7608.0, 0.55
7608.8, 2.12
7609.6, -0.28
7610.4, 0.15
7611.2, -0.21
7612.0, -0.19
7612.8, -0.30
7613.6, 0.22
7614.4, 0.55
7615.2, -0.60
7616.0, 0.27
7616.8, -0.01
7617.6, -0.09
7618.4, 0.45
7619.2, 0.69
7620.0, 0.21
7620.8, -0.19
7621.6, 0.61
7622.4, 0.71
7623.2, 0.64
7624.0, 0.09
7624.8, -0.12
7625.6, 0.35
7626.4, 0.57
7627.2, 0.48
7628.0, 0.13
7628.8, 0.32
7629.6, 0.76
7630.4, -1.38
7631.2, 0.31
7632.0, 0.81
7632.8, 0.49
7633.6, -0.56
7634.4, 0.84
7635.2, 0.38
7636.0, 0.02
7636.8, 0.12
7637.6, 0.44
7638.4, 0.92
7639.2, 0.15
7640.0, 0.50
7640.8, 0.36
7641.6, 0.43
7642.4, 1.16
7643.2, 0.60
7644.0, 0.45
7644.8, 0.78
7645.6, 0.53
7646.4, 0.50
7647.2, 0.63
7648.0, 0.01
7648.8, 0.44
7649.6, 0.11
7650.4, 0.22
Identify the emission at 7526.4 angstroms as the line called [O II]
